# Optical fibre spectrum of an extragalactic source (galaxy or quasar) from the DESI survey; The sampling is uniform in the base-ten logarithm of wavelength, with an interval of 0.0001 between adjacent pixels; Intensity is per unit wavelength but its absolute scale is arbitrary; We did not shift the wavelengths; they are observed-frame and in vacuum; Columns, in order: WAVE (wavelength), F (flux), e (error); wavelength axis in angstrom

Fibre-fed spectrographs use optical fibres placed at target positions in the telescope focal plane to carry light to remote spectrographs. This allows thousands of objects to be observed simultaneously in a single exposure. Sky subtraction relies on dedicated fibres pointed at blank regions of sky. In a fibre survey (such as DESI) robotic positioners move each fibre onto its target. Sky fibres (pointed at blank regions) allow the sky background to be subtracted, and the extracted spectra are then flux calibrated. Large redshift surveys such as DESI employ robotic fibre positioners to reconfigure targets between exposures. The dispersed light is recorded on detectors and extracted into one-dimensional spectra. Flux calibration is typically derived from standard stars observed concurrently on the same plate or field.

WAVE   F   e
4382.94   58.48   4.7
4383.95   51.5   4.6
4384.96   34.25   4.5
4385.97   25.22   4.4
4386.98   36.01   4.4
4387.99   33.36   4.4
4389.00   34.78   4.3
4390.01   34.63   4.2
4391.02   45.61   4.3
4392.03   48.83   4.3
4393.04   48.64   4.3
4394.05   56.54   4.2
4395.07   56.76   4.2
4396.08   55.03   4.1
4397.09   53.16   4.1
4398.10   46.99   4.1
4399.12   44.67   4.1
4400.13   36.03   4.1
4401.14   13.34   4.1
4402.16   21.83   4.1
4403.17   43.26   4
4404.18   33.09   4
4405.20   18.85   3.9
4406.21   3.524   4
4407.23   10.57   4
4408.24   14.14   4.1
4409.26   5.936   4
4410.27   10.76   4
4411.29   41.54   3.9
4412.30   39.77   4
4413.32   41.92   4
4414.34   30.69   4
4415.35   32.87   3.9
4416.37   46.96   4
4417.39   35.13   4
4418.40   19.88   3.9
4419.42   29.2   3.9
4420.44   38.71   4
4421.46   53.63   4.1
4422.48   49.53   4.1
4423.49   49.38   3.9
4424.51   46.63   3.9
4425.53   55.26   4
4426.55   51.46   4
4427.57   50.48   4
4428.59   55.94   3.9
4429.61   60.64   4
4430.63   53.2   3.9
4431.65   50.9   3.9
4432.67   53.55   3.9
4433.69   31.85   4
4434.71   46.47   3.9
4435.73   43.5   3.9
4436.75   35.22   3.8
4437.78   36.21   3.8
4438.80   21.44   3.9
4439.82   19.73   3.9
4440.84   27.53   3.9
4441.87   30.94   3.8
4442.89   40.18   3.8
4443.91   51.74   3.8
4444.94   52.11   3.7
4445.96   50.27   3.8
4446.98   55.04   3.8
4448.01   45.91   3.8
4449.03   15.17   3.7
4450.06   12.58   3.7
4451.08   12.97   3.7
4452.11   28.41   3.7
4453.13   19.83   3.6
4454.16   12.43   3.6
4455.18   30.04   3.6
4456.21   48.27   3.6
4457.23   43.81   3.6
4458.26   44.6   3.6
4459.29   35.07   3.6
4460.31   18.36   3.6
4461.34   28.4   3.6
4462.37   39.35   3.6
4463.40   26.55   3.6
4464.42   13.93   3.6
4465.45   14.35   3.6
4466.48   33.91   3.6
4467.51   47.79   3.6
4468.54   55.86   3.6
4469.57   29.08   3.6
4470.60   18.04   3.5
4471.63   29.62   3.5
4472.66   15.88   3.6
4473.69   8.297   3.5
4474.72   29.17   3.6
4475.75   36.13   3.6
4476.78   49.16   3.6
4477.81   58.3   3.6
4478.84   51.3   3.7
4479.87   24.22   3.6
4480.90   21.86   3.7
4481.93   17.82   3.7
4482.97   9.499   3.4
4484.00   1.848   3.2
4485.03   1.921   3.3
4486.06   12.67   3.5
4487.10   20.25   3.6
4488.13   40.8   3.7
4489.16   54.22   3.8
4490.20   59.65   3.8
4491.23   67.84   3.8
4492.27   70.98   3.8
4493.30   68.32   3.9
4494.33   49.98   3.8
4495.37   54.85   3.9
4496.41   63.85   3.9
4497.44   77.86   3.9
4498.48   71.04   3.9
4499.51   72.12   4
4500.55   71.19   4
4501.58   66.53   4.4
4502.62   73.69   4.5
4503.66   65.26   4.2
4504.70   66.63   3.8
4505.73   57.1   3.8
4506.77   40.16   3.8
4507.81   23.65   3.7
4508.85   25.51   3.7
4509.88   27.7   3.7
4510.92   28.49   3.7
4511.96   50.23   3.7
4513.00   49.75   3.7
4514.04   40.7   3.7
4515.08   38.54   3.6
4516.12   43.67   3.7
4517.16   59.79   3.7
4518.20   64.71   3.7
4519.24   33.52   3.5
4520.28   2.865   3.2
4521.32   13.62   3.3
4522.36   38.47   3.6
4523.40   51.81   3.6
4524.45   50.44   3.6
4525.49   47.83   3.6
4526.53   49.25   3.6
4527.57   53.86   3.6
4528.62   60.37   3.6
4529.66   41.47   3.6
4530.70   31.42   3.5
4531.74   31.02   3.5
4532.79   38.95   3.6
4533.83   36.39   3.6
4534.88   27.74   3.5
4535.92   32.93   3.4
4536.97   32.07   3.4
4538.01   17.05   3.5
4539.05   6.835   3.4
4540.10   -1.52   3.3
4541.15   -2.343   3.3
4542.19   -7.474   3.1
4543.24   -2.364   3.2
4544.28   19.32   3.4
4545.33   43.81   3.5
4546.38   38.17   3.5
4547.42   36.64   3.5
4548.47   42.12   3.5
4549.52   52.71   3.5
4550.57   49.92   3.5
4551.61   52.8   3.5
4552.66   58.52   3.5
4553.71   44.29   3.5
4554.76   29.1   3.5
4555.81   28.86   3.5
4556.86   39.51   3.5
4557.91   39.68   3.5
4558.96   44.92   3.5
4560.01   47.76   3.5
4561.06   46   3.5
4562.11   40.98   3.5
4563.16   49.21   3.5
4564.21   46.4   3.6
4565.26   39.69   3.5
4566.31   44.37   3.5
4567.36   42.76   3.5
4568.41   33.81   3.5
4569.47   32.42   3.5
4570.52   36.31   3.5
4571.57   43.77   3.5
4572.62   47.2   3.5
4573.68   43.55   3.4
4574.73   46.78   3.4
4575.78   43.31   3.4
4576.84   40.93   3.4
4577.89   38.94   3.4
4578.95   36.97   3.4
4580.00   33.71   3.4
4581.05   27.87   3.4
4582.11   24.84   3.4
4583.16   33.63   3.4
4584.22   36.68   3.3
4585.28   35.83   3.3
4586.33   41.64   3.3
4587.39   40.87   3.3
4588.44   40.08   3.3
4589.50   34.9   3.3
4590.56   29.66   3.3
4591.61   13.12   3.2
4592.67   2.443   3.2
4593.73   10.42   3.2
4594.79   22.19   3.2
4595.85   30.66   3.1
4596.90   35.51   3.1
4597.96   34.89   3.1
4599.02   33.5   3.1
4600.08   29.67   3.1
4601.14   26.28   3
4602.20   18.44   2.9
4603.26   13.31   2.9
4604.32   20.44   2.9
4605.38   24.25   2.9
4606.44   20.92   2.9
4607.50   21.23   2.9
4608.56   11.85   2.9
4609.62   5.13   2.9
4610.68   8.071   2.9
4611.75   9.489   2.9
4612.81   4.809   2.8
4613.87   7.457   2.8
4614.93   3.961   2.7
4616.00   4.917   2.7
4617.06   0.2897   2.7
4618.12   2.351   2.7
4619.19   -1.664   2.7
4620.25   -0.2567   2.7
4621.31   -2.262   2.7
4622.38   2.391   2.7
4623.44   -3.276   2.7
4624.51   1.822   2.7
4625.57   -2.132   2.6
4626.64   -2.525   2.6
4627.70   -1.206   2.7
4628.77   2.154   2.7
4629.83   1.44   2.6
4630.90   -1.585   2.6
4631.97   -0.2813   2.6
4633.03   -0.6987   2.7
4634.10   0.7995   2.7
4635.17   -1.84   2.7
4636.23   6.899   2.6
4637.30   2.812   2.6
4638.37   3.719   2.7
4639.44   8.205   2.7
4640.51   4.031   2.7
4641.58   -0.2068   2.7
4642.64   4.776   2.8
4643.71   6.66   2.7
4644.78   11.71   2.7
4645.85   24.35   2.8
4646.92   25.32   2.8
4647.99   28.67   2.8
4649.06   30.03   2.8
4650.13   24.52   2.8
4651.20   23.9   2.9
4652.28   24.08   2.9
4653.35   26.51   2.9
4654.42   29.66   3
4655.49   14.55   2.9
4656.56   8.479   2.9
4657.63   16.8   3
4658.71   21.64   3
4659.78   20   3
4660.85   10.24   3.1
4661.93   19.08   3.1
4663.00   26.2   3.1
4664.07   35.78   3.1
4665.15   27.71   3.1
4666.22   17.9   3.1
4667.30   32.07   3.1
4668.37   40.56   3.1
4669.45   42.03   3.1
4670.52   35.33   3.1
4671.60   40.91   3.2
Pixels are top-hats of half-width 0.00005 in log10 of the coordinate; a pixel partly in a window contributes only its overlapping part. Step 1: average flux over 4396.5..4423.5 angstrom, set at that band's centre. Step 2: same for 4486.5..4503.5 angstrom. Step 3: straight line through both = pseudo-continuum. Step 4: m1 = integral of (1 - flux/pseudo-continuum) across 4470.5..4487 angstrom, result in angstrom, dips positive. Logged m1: 9.3 angstrom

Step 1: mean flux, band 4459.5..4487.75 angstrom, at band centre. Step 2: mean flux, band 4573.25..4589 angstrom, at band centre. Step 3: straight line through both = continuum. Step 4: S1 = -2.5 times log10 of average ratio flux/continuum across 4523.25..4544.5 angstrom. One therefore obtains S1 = 0.12 mag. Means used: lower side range 26.6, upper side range 37.7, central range 29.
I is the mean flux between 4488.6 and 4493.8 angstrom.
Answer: 64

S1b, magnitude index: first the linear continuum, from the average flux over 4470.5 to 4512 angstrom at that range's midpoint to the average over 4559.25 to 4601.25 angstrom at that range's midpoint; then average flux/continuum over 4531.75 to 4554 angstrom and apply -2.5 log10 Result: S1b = 0.299 mag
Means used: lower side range 43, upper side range 35.6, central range 29.2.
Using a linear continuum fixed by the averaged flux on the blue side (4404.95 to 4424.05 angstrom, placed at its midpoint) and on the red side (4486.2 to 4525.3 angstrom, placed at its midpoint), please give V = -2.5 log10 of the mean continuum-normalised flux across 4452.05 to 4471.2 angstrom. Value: 0.29 mag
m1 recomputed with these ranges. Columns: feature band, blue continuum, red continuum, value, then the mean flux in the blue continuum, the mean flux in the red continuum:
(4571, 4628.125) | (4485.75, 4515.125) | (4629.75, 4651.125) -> 9.6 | 52.5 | 9.46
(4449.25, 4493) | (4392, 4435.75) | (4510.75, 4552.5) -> 7.3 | 39.2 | 35.1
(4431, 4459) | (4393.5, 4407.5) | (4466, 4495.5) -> 0.0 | 35.7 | 35.6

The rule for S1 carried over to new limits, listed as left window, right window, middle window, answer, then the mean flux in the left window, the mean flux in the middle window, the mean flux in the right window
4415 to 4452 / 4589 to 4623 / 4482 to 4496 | -0.22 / 40.5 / 38.9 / 14.9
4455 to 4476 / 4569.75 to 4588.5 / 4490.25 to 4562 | -0.23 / 30.7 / 42.5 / 38.4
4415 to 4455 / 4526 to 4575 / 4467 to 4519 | -0.16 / 39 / 43.6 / 36.3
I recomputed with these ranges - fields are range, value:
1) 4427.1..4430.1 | 55.7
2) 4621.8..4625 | 0.258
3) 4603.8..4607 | 21.9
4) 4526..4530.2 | 51.2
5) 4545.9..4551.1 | 44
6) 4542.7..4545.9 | 20.4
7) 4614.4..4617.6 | 3.05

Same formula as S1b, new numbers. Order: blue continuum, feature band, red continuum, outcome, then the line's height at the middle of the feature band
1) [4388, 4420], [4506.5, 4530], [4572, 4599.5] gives -0.214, 33.4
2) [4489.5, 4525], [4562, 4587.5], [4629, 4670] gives -0.137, 34.6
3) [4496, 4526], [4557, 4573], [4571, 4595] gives -0.133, 37.4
